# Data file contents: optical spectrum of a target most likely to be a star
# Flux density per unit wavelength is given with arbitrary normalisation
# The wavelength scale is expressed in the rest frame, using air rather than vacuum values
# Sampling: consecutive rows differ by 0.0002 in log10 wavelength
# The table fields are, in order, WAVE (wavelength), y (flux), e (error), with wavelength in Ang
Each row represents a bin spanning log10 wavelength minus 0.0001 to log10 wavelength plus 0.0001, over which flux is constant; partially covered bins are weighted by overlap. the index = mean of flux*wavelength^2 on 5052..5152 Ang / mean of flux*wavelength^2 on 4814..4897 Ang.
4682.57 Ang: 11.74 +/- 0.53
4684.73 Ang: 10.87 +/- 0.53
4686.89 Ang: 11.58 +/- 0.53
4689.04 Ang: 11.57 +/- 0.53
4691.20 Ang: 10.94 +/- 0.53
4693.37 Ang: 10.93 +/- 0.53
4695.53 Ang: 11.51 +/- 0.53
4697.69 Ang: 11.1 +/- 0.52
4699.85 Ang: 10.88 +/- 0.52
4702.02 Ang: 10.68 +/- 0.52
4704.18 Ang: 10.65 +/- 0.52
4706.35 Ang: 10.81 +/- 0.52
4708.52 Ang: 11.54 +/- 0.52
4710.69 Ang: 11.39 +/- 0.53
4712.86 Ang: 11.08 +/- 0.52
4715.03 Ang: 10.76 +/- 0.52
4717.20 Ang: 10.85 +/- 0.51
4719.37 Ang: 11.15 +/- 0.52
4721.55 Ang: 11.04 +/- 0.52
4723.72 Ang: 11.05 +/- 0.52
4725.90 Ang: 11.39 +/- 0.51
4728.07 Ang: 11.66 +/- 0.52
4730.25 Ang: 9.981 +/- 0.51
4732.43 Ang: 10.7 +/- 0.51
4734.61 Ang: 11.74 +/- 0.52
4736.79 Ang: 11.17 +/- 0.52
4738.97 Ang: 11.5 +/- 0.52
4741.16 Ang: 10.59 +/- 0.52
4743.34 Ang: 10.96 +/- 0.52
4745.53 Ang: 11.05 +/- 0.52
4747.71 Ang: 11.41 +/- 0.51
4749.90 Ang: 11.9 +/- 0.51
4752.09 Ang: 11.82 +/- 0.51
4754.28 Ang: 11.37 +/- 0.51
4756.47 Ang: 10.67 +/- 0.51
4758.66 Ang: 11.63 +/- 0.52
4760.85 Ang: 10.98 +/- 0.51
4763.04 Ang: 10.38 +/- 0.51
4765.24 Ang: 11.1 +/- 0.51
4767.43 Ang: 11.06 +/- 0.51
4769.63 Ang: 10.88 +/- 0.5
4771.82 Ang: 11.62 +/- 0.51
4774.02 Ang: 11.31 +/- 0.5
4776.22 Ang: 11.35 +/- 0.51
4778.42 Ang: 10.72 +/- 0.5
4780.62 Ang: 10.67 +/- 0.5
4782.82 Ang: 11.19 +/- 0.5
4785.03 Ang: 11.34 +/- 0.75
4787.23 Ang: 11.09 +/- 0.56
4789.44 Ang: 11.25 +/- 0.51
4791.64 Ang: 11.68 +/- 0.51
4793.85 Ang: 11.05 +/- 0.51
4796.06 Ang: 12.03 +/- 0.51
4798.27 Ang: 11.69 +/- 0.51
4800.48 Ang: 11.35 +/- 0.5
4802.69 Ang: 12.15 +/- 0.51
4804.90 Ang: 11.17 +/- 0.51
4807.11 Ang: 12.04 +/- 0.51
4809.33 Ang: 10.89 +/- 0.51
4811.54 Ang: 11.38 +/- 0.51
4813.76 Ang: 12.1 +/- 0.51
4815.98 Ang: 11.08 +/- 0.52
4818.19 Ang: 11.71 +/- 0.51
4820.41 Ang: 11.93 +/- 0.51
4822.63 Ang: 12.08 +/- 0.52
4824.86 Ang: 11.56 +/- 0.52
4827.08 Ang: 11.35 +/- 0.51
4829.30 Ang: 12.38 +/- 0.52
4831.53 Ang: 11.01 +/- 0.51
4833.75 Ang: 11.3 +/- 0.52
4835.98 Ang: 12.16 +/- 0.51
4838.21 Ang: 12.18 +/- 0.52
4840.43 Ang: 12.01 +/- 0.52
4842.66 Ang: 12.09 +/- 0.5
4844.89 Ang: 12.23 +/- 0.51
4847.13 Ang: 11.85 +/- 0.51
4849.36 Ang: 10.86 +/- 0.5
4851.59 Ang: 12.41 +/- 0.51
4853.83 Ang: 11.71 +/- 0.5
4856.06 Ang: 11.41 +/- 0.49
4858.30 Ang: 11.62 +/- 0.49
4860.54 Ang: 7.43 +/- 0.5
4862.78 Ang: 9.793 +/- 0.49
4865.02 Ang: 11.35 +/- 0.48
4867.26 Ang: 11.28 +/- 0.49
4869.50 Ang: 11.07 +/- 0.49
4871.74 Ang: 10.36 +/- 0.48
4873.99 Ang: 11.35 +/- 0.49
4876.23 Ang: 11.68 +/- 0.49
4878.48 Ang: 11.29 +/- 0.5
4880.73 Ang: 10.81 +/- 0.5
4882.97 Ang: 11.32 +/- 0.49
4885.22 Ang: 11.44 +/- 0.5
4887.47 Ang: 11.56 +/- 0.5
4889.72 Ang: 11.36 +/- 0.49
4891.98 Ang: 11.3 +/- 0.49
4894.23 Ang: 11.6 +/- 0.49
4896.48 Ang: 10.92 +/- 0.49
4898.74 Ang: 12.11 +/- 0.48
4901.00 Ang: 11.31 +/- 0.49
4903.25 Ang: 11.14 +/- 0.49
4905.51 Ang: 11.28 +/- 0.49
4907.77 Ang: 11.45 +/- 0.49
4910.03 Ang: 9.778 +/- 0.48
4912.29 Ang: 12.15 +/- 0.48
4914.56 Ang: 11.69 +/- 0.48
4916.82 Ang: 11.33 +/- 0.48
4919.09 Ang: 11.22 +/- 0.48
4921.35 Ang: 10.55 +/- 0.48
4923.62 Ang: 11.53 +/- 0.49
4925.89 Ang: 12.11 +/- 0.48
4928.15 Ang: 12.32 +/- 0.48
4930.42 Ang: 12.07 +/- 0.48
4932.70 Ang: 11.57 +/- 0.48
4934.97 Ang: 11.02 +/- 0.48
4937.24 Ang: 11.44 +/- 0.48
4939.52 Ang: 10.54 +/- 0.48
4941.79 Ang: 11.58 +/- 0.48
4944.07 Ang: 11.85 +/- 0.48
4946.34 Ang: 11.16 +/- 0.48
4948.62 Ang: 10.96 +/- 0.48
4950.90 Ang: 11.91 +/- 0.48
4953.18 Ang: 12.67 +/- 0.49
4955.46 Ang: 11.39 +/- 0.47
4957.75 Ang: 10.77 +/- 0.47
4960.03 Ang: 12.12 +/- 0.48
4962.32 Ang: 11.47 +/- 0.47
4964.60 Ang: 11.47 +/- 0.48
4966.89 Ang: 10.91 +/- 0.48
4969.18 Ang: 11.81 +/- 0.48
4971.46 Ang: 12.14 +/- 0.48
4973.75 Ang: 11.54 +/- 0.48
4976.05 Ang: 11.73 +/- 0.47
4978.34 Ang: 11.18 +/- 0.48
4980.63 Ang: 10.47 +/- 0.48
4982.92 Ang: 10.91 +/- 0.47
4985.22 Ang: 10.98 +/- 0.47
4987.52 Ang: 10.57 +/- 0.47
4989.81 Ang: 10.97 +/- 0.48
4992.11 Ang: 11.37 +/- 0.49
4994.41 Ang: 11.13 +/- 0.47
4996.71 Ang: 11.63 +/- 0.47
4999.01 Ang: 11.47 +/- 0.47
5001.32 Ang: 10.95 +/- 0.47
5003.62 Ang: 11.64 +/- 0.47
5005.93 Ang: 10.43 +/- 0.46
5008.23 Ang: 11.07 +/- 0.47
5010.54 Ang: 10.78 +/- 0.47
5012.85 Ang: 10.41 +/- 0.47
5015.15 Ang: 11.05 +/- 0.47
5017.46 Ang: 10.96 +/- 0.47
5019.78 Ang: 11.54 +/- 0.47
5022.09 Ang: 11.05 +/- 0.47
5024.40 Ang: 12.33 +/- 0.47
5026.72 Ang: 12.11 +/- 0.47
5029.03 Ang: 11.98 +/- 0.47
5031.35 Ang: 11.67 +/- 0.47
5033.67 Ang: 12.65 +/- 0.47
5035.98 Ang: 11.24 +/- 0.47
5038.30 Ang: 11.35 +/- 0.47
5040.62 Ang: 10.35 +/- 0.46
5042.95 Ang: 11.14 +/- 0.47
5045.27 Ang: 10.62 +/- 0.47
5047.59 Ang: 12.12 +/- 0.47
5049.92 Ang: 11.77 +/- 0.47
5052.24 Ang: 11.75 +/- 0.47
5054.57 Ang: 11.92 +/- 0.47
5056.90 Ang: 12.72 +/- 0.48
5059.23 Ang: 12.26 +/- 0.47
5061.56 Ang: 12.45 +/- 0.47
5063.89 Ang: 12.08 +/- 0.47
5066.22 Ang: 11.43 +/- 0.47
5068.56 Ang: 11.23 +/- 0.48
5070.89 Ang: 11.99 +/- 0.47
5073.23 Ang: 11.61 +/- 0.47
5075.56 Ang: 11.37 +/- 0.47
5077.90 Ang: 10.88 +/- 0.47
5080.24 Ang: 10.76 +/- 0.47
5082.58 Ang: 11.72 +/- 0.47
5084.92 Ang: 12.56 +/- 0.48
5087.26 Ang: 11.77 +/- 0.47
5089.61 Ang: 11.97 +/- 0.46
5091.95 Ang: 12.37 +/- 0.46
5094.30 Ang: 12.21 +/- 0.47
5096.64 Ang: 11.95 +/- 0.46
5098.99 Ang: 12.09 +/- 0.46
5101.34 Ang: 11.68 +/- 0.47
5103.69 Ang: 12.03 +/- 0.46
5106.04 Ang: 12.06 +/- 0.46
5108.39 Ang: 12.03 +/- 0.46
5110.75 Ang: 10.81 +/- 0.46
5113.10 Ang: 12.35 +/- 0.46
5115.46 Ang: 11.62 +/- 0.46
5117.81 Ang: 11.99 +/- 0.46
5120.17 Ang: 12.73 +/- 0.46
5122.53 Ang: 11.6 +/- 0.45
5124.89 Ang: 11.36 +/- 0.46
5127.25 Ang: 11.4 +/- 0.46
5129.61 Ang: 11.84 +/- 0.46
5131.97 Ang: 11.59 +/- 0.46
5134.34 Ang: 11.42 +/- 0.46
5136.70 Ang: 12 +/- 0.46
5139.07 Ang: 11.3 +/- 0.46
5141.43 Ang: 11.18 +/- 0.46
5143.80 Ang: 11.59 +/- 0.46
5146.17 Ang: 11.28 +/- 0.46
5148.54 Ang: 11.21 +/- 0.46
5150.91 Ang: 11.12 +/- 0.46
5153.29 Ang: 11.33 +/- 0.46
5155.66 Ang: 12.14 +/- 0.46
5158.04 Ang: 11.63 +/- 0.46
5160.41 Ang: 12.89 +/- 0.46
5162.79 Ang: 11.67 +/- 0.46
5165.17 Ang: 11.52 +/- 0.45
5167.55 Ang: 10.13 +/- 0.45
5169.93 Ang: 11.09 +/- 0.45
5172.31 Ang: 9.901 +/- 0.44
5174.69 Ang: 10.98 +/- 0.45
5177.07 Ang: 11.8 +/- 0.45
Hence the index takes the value 1.14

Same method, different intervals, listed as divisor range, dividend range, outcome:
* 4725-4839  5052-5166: 1.18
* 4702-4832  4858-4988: 1.07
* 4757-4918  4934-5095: 1.09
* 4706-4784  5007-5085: 1.17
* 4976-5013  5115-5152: 1.11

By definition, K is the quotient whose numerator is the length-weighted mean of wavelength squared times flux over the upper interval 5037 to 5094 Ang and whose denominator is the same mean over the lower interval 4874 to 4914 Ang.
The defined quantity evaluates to 1.10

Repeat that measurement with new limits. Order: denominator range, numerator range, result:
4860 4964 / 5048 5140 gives 1.12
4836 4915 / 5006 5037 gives 1.07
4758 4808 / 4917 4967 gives 1.09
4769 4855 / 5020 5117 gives 1.13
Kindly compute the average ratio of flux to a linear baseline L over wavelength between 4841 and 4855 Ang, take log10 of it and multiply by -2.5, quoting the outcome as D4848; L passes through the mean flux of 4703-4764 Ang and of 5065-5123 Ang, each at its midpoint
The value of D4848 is -0.05 mag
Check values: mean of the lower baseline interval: 11.1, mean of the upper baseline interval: 11.8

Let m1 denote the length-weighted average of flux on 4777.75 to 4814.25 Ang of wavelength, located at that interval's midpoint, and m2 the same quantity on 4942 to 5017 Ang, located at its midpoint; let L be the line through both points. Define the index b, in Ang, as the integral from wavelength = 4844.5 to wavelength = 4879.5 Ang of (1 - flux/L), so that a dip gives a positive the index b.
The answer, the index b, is 0.84 Ang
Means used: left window 11.4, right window 11.3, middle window 11.1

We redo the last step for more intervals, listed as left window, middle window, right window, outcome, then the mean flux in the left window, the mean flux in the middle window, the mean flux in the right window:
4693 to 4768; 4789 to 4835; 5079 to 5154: -1.5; 11.1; 11.6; 11.7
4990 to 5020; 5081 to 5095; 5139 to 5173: -1.0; 11.1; 12.1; 11.4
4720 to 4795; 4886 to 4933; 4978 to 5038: -0.9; 11.2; 11.4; 11.3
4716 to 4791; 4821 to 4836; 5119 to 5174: -0.6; 11.1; 11.7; 11.5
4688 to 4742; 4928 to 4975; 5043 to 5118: 0.0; 11.1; 11.5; 11.8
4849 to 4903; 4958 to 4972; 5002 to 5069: -0.3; 11.1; 11.6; 11.5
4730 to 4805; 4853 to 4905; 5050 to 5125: 1.6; 11.2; 11.1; 11.9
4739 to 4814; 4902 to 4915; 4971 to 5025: 0.0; 11.3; 11.2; 11.2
